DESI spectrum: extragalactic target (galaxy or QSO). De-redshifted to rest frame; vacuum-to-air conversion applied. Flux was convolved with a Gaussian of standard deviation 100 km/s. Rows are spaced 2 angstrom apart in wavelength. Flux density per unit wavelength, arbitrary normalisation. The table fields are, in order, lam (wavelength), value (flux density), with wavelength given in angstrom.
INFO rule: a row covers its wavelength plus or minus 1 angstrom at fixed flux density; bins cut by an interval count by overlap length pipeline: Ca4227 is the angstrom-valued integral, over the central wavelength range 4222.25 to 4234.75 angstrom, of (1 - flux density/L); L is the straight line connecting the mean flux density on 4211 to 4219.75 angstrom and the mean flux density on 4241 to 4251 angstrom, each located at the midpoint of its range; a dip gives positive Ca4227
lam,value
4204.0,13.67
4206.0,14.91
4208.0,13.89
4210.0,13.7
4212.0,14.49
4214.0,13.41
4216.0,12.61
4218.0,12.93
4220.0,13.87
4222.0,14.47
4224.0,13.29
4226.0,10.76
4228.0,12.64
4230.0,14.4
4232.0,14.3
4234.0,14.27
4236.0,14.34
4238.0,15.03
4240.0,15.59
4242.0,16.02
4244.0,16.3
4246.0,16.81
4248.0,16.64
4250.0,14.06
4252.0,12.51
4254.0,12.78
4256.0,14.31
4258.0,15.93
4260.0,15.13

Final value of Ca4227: 1.0 angstrom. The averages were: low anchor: 13.4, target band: 13.3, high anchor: 16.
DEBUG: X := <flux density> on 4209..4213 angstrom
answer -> 14.1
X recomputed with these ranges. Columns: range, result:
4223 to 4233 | 13.1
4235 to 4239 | 14.7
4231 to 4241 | 14.7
